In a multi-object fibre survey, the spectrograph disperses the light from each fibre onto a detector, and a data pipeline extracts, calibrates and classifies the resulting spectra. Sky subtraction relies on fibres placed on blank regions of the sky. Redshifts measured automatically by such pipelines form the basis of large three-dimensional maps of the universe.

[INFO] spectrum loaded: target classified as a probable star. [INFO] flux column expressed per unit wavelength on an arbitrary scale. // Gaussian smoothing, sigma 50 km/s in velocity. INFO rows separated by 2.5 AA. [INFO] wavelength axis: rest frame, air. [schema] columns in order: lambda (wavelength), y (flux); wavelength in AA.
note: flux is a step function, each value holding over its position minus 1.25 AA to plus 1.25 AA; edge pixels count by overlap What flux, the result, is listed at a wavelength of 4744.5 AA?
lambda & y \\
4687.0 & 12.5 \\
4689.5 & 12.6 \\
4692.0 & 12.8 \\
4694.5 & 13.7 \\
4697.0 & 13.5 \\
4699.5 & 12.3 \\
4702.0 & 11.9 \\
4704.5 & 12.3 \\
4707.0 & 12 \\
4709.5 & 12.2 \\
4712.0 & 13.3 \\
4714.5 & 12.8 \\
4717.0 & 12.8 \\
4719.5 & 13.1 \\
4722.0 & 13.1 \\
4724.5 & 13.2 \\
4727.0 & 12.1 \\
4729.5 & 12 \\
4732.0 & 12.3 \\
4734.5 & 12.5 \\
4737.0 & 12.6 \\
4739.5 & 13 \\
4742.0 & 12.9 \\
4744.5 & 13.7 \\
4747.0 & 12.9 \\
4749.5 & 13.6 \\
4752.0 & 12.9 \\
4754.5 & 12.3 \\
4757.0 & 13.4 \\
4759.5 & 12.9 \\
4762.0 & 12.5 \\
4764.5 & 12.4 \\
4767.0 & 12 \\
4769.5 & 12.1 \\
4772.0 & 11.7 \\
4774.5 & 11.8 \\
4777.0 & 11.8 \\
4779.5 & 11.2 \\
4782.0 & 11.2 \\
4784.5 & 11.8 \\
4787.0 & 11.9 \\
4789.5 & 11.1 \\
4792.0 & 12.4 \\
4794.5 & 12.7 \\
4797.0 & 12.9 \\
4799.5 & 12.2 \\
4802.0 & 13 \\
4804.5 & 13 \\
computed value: 13.7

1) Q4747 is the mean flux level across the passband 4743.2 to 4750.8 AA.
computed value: 13.4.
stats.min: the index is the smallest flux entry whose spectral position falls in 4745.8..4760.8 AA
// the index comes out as 12.3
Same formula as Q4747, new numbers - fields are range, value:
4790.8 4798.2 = 12.7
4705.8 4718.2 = 12.6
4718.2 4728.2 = 12.9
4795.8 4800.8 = 12.6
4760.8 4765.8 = 12.4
